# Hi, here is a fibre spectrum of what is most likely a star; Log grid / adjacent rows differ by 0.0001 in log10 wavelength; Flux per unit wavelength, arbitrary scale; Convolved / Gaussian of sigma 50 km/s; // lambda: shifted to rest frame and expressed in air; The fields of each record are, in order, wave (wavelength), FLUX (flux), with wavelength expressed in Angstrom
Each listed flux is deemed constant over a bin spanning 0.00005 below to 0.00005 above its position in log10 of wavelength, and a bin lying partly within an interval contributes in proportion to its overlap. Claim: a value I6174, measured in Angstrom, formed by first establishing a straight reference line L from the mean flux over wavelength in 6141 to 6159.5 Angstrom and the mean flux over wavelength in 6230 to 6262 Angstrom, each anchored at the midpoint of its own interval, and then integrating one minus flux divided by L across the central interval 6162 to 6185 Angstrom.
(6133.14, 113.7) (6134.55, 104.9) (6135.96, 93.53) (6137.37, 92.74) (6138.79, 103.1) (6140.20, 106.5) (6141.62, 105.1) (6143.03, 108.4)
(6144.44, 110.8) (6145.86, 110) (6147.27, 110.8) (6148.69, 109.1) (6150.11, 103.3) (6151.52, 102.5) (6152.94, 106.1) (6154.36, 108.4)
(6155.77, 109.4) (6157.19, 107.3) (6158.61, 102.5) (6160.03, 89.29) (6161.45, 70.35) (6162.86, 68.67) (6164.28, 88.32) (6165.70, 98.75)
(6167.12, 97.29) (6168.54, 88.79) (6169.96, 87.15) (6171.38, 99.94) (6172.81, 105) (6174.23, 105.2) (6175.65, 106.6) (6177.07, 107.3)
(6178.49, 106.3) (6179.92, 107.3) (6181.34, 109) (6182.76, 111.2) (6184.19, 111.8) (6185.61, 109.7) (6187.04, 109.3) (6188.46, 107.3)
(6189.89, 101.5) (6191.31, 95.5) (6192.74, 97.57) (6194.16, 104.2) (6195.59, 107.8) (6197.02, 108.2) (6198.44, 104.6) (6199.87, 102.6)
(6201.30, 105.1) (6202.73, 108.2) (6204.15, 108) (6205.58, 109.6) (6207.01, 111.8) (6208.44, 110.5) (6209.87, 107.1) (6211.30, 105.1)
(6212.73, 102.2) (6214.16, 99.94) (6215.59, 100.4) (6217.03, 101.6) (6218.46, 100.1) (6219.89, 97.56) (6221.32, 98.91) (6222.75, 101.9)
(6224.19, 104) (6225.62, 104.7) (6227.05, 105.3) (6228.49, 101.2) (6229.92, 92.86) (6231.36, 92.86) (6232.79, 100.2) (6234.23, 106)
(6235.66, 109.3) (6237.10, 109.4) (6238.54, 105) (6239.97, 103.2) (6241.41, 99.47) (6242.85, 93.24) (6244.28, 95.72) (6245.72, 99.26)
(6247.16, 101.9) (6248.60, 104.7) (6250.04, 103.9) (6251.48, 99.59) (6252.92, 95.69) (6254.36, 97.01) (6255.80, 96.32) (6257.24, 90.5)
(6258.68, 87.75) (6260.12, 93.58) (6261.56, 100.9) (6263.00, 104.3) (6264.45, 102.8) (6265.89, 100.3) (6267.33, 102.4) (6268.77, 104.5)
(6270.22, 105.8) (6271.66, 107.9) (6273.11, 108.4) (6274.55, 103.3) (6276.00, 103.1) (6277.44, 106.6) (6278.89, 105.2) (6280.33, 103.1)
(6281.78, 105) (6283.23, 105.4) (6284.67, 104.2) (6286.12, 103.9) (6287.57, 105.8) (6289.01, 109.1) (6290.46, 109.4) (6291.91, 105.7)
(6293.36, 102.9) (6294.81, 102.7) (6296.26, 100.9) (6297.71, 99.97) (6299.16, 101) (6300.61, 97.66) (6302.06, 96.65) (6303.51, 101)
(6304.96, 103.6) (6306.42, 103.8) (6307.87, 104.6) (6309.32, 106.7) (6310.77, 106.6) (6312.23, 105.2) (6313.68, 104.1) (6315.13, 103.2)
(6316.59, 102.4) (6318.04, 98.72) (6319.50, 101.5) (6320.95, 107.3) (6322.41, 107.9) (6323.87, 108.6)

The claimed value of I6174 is 1.2 Angstrom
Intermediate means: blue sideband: 107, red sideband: 99.2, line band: 99.8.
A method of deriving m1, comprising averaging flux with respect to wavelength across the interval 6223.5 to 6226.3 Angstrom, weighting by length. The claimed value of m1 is 104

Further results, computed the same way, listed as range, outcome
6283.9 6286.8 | 104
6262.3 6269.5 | 103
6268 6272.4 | 106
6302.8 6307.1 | 103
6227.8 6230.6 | 97.2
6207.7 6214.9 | 105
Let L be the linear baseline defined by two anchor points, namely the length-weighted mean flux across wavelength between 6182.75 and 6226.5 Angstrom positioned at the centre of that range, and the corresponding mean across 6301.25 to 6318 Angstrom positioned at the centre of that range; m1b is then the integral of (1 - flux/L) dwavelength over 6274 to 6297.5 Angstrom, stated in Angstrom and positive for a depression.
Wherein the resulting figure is -0.25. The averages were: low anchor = 105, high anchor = 103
